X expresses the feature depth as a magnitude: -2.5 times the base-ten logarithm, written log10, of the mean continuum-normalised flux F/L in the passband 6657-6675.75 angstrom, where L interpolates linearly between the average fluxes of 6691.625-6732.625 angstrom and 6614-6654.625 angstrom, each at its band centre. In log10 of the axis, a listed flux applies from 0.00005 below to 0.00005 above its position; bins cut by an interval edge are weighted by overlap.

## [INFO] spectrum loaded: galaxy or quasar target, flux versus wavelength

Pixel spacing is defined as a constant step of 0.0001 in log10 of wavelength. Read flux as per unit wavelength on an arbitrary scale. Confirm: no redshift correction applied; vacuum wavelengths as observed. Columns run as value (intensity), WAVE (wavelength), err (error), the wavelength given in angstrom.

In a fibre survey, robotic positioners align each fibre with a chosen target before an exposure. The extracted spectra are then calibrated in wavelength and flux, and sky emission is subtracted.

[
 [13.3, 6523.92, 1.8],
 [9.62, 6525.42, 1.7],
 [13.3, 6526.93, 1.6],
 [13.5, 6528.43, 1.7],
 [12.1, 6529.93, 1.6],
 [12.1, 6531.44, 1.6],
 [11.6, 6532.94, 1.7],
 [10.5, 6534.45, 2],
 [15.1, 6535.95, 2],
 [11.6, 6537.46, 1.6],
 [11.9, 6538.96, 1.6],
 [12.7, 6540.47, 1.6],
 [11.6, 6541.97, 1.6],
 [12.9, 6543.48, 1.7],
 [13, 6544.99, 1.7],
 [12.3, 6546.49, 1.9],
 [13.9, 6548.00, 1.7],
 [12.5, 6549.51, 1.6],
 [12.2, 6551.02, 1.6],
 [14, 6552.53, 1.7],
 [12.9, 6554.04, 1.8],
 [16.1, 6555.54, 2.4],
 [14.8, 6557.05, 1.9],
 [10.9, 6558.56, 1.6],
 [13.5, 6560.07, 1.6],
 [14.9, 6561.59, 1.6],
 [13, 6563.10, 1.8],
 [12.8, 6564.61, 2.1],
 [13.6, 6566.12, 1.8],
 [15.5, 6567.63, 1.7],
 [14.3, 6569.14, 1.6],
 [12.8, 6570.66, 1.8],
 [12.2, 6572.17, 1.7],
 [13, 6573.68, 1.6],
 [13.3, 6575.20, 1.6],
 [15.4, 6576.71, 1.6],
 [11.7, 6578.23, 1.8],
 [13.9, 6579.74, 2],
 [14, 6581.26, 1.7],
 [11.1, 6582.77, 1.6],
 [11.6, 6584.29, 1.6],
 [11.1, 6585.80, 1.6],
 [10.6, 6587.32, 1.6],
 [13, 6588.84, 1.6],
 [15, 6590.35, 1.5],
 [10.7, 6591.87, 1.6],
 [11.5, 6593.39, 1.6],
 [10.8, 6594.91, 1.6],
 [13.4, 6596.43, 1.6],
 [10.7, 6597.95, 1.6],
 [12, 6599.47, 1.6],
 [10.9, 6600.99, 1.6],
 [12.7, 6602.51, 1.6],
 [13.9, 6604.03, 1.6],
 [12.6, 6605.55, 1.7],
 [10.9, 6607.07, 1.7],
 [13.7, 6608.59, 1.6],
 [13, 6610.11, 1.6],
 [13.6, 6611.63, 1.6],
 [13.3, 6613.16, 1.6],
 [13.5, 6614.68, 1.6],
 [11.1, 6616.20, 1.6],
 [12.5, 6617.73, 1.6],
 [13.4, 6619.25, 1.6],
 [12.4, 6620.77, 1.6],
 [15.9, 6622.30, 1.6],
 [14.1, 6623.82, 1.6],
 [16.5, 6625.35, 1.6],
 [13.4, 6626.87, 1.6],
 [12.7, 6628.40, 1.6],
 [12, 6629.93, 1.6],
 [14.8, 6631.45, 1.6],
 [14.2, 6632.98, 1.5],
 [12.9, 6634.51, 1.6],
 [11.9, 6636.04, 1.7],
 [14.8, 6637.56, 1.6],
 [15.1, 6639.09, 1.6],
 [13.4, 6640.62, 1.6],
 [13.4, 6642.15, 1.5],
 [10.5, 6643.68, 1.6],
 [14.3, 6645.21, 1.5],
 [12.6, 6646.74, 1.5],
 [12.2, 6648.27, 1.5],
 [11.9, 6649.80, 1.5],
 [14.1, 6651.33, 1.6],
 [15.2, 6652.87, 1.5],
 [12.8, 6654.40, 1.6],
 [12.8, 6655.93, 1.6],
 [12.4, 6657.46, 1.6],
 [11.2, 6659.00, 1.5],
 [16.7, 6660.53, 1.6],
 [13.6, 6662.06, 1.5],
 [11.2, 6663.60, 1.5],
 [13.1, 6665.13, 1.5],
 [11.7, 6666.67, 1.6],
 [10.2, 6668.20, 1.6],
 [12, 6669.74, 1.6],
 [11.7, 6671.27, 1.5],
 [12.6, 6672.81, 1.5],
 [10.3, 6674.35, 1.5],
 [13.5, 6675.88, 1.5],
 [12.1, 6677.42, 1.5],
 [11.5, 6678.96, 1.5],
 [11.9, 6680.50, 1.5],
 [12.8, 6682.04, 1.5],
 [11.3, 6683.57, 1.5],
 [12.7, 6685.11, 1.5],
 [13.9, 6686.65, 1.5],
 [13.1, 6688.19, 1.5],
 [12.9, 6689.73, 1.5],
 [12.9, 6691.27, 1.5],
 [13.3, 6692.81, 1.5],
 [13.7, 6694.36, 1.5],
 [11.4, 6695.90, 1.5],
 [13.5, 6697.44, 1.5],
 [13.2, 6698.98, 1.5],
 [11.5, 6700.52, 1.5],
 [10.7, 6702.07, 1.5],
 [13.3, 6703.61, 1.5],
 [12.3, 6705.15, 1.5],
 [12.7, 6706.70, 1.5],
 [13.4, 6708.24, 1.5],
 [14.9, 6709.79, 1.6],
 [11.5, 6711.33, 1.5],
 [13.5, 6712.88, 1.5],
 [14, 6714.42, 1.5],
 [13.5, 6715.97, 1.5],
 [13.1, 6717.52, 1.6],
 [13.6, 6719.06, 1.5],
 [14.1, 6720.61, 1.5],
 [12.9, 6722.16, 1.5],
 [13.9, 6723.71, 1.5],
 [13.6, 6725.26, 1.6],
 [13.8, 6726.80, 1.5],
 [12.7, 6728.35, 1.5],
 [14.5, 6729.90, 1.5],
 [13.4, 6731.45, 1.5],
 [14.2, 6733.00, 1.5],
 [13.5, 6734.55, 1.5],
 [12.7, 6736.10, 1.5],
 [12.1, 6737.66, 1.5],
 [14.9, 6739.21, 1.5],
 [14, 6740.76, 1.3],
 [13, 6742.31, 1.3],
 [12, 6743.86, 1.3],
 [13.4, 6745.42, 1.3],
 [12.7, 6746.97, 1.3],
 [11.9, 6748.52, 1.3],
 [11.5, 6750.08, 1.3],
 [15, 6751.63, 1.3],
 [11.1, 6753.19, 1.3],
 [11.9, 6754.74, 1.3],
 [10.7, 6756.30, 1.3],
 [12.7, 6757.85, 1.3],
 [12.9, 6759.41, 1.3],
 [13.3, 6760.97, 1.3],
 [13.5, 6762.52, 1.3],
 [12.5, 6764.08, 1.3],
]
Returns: 0.088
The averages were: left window 13.4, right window 13.2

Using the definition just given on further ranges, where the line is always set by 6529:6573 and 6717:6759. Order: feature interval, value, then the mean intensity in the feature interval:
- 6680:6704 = 0.036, 12.6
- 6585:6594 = 0.090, 12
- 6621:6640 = -0.075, 14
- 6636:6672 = 0.013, 12.9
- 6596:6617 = 0.045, 12.5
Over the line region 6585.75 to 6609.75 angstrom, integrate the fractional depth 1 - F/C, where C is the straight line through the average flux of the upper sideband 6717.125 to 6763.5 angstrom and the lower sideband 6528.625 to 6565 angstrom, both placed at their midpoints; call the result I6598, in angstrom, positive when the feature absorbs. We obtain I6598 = 1.48 angstrom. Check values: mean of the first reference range 12.9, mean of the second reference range 13.1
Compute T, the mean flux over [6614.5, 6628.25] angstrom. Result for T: 13.6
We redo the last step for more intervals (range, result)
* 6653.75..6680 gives 12.3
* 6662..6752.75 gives 12.8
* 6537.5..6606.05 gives 12.8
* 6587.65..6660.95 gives 13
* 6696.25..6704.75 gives 12.4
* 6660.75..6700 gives 12.5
